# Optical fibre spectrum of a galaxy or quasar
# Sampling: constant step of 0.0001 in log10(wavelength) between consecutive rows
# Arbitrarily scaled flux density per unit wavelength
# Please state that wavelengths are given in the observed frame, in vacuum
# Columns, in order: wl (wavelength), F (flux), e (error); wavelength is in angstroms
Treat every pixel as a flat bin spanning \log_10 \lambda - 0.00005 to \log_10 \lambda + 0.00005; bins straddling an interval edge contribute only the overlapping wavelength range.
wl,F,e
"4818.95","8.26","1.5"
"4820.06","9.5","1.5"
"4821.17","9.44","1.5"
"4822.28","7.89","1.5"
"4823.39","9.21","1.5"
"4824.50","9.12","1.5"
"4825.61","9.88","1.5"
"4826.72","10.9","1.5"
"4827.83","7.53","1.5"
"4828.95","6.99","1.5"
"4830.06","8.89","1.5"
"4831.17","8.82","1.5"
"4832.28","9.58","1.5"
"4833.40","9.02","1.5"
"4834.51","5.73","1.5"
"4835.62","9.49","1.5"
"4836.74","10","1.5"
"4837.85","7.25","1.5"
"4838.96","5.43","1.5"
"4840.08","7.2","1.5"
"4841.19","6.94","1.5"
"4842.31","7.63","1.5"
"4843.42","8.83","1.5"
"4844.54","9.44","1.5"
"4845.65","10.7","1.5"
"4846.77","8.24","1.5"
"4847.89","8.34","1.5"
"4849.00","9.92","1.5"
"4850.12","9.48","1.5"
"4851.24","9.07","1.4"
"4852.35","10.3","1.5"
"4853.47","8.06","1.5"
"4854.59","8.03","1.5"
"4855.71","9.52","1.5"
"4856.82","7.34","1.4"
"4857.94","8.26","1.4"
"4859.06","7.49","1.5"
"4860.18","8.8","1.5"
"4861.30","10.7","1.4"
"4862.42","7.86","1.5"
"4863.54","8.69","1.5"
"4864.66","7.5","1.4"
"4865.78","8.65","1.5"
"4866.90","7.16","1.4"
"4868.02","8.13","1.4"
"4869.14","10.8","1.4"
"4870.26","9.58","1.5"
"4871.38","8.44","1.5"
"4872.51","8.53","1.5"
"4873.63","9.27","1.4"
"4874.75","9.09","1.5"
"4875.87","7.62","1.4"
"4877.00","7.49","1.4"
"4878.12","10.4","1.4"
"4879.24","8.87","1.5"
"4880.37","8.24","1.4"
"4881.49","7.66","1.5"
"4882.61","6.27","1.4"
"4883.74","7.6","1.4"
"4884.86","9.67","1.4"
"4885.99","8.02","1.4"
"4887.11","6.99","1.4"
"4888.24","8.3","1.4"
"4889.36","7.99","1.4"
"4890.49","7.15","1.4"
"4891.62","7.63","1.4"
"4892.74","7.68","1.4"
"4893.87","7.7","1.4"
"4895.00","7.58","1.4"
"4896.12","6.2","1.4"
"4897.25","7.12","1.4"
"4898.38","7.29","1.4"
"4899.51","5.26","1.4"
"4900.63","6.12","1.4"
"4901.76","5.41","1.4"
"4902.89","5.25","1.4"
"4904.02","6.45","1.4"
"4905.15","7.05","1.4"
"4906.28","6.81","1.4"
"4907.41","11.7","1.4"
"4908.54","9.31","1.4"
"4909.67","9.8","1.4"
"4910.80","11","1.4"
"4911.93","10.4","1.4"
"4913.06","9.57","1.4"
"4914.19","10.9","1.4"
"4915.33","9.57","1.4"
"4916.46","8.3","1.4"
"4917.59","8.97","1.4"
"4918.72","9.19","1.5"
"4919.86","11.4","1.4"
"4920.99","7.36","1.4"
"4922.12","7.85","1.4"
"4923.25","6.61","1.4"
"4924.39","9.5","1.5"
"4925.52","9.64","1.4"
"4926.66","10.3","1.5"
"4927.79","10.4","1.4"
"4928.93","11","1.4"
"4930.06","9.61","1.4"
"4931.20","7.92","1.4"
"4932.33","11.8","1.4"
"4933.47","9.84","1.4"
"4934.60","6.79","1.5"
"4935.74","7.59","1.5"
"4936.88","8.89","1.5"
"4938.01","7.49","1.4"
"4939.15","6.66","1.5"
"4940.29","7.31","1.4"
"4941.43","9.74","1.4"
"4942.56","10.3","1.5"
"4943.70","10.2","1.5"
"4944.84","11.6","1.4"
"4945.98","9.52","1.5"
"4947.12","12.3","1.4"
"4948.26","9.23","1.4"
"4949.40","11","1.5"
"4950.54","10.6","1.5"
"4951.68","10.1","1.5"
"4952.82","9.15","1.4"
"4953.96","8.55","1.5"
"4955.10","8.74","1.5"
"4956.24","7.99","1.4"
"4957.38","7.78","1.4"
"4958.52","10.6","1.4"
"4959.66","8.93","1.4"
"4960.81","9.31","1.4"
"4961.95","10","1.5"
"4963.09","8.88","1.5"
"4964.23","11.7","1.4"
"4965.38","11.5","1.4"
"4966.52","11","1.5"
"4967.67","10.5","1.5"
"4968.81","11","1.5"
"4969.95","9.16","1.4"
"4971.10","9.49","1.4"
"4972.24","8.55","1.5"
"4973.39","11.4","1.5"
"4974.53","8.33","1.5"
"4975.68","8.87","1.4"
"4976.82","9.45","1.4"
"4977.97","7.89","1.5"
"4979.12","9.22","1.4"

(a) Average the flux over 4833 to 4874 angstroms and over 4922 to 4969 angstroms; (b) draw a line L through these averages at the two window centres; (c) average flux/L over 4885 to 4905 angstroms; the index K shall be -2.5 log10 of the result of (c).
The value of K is 0.268 mag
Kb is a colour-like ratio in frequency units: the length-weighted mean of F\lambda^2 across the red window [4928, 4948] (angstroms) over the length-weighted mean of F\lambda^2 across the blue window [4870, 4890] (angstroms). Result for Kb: 1.2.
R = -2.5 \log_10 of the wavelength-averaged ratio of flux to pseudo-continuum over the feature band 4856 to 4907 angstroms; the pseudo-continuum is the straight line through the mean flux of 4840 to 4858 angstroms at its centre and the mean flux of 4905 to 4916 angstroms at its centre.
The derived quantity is 0.17 mag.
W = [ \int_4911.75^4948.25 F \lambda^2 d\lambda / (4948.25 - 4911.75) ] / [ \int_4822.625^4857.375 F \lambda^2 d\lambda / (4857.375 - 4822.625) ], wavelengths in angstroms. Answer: 1.12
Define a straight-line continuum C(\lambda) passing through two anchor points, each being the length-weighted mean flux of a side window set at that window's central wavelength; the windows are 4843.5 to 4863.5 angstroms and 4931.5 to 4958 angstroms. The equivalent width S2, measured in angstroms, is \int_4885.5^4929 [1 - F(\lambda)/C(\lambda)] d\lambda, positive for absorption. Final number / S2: 3.91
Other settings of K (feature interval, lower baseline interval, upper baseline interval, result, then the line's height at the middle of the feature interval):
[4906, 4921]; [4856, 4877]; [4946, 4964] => -0.07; 9.09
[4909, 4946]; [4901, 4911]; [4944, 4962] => -0.07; 8.75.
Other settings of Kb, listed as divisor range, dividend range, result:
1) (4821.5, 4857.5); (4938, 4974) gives 1.19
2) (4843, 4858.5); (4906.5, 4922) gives 1.11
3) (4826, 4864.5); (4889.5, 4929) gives 1.00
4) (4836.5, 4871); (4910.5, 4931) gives 1.14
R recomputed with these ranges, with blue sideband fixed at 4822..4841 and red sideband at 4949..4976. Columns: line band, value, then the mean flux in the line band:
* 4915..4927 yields 0.043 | 8.94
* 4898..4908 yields 0.316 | 6.81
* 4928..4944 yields 0.058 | 8.95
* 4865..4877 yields 0.018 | 8.64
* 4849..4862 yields -0.028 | 8.86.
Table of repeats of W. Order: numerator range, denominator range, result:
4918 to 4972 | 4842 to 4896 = 1.16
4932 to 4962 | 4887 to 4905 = 1.38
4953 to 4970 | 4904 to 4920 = 1.05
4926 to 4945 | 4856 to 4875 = 1.10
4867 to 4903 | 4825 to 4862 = 0.92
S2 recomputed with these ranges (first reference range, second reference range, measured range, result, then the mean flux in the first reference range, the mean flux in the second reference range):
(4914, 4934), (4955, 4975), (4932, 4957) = 0.7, 9.42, 9.75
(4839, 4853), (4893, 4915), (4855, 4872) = -0.2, 8.71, 7.96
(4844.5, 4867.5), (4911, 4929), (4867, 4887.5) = 1.1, 8.72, 9.42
